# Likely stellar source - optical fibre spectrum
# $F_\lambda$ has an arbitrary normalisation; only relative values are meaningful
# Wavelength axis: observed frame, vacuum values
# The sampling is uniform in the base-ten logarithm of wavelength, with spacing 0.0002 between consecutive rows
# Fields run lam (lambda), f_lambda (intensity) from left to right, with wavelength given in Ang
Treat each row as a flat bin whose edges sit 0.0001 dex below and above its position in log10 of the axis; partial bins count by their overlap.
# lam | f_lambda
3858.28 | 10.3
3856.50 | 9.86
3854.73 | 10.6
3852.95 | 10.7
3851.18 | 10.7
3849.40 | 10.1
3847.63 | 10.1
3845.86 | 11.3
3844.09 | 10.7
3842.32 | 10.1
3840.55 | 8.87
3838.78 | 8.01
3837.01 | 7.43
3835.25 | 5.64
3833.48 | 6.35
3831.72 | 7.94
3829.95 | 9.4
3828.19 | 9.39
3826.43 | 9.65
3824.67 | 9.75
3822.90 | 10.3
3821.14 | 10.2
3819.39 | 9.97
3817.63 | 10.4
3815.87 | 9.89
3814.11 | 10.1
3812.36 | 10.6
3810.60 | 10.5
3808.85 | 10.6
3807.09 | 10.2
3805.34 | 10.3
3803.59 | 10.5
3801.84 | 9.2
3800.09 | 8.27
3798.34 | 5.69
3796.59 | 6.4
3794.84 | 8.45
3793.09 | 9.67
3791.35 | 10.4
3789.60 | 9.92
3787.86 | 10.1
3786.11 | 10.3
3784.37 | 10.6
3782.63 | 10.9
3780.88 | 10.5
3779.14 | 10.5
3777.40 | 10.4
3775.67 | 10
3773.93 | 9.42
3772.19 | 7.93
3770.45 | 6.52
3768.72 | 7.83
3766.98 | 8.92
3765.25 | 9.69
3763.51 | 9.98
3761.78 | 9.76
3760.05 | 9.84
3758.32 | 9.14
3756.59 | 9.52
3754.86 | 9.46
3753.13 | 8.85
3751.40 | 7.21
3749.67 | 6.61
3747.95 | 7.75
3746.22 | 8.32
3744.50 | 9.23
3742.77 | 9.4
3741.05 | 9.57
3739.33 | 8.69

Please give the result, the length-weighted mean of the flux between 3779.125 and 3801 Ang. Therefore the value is 9.31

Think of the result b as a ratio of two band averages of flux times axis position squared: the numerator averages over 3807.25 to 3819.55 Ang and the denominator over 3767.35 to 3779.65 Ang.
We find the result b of 1.2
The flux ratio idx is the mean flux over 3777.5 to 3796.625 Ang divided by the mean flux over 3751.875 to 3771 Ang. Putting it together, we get 1.1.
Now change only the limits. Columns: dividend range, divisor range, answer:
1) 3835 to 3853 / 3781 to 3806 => 1.02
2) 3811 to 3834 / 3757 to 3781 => 1.03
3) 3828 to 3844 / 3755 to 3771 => 0.90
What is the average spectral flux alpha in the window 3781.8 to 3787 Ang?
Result 10.6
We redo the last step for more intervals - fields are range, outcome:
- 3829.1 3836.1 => 7.33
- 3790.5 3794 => 10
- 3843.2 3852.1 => 10.6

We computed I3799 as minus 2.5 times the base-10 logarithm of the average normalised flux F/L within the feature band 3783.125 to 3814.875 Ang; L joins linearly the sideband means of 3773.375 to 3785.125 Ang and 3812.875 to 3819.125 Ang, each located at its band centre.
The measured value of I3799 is 0.07 mag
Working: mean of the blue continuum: 10.4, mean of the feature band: 9.56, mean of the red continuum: 10.1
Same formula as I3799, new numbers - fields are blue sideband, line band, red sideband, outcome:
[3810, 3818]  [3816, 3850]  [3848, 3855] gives 0.125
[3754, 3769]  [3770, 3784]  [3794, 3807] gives -0.071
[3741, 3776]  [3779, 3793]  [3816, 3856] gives -0.151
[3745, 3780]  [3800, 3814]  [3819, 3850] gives -0.121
